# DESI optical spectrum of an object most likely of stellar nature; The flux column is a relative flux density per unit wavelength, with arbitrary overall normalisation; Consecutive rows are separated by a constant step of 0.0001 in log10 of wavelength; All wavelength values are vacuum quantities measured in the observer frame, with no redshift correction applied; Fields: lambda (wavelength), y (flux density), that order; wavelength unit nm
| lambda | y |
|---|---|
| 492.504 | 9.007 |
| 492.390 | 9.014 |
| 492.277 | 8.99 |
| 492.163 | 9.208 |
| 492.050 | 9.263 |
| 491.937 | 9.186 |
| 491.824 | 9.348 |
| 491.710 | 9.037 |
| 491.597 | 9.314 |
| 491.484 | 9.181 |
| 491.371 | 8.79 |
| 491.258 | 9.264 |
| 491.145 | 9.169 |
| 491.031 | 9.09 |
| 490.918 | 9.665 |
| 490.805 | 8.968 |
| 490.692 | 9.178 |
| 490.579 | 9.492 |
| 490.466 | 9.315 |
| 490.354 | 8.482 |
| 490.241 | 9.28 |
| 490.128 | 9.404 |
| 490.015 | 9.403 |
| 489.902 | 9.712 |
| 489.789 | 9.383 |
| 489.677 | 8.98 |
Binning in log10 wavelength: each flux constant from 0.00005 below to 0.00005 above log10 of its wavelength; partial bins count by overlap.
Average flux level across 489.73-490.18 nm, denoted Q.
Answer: 9.48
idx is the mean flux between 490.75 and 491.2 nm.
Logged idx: 9.21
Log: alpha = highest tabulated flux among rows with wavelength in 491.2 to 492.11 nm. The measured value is 9.348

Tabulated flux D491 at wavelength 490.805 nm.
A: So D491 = 8.968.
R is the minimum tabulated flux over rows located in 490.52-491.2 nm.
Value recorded 8.968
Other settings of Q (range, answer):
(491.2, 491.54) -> 9.09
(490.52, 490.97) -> 9.32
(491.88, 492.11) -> 9.26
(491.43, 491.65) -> 9.25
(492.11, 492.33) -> 9.07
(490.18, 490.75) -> 9.16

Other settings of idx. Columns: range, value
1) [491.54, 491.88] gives 9.22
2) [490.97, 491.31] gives 9.16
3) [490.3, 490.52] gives 8.94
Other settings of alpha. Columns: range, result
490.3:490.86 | 9.492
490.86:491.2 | 9.665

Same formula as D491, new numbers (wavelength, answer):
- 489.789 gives 9.383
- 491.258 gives 9.264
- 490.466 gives 9.315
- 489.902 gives 9.712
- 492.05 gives 9.263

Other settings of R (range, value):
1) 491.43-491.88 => 9.037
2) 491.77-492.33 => 8.99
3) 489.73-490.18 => 9.383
